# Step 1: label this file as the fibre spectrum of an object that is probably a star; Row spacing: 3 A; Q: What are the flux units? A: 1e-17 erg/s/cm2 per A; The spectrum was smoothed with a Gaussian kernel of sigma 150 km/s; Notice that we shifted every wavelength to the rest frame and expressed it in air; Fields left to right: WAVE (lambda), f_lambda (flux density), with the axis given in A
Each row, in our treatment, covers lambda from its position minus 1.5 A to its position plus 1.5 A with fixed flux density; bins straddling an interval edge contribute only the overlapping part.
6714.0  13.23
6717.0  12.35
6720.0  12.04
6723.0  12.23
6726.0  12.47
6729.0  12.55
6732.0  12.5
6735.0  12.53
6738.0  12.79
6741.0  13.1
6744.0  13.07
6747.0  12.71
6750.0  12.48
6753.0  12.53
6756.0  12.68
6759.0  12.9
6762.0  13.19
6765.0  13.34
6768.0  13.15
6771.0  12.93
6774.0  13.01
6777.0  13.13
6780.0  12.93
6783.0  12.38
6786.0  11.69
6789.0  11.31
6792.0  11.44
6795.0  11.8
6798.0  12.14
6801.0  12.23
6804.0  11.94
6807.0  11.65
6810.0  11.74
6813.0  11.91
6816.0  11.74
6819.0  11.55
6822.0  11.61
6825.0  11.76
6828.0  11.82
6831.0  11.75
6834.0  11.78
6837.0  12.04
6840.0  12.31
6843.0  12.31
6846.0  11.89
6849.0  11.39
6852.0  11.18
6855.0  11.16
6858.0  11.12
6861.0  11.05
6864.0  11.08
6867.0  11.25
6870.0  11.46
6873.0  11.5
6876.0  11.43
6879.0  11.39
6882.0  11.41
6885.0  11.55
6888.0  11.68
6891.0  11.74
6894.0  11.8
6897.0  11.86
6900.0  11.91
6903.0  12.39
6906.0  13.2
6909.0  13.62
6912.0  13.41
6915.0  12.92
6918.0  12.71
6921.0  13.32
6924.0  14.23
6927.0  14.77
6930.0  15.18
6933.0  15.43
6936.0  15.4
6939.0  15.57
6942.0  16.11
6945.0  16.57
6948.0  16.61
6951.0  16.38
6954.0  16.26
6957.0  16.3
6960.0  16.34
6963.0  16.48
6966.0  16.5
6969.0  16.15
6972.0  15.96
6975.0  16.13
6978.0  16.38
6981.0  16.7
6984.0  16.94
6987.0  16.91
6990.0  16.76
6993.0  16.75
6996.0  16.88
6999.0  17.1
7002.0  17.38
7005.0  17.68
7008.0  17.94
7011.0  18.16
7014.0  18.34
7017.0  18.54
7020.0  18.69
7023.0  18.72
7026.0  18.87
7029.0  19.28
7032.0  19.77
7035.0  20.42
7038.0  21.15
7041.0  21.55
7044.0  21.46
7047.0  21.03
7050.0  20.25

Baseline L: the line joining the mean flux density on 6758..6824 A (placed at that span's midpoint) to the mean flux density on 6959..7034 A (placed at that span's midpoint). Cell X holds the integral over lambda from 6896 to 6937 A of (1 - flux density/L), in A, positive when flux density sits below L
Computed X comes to 4.9 A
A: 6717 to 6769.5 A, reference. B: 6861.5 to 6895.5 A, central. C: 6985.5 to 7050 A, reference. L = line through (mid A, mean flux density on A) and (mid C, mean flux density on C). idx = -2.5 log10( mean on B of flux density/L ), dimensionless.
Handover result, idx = 0.34 mag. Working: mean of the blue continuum 12.7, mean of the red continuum 18.8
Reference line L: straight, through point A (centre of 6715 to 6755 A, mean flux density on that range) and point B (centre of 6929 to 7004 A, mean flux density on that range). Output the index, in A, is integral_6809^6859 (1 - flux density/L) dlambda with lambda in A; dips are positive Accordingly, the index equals 8.7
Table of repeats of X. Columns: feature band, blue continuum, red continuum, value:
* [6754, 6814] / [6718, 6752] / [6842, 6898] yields -1.0 A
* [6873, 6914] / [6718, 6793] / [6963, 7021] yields 8.5 A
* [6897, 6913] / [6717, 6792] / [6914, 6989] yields 2.3 A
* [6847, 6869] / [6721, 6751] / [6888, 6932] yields 2.9 A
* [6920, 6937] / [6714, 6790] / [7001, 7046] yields 2.2 A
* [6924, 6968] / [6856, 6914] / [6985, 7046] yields -2.7 A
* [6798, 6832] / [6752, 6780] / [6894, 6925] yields 3.0 A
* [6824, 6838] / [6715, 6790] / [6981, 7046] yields 2.5 A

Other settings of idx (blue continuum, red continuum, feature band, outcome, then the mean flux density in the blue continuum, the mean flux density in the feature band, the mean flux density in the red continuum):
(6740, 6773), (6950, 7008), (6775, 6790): 0.08 mag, 12.9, 12.3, 16.7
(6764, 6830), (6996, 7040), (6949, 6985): 0.05 mag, 12.1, 16.4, 18.7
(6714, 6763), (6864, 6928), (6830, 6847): 0.04 mag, 12.6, 12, 12.3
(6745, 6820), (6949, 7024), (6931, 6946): 0.01 mag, 12.4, 15.8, 17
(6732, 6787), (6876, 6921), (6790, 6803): 0.07 mag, 12.8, 11.9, 12.3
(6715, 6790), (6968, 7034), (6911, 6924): 0.20 mag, 12.7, 13.2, 17.6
